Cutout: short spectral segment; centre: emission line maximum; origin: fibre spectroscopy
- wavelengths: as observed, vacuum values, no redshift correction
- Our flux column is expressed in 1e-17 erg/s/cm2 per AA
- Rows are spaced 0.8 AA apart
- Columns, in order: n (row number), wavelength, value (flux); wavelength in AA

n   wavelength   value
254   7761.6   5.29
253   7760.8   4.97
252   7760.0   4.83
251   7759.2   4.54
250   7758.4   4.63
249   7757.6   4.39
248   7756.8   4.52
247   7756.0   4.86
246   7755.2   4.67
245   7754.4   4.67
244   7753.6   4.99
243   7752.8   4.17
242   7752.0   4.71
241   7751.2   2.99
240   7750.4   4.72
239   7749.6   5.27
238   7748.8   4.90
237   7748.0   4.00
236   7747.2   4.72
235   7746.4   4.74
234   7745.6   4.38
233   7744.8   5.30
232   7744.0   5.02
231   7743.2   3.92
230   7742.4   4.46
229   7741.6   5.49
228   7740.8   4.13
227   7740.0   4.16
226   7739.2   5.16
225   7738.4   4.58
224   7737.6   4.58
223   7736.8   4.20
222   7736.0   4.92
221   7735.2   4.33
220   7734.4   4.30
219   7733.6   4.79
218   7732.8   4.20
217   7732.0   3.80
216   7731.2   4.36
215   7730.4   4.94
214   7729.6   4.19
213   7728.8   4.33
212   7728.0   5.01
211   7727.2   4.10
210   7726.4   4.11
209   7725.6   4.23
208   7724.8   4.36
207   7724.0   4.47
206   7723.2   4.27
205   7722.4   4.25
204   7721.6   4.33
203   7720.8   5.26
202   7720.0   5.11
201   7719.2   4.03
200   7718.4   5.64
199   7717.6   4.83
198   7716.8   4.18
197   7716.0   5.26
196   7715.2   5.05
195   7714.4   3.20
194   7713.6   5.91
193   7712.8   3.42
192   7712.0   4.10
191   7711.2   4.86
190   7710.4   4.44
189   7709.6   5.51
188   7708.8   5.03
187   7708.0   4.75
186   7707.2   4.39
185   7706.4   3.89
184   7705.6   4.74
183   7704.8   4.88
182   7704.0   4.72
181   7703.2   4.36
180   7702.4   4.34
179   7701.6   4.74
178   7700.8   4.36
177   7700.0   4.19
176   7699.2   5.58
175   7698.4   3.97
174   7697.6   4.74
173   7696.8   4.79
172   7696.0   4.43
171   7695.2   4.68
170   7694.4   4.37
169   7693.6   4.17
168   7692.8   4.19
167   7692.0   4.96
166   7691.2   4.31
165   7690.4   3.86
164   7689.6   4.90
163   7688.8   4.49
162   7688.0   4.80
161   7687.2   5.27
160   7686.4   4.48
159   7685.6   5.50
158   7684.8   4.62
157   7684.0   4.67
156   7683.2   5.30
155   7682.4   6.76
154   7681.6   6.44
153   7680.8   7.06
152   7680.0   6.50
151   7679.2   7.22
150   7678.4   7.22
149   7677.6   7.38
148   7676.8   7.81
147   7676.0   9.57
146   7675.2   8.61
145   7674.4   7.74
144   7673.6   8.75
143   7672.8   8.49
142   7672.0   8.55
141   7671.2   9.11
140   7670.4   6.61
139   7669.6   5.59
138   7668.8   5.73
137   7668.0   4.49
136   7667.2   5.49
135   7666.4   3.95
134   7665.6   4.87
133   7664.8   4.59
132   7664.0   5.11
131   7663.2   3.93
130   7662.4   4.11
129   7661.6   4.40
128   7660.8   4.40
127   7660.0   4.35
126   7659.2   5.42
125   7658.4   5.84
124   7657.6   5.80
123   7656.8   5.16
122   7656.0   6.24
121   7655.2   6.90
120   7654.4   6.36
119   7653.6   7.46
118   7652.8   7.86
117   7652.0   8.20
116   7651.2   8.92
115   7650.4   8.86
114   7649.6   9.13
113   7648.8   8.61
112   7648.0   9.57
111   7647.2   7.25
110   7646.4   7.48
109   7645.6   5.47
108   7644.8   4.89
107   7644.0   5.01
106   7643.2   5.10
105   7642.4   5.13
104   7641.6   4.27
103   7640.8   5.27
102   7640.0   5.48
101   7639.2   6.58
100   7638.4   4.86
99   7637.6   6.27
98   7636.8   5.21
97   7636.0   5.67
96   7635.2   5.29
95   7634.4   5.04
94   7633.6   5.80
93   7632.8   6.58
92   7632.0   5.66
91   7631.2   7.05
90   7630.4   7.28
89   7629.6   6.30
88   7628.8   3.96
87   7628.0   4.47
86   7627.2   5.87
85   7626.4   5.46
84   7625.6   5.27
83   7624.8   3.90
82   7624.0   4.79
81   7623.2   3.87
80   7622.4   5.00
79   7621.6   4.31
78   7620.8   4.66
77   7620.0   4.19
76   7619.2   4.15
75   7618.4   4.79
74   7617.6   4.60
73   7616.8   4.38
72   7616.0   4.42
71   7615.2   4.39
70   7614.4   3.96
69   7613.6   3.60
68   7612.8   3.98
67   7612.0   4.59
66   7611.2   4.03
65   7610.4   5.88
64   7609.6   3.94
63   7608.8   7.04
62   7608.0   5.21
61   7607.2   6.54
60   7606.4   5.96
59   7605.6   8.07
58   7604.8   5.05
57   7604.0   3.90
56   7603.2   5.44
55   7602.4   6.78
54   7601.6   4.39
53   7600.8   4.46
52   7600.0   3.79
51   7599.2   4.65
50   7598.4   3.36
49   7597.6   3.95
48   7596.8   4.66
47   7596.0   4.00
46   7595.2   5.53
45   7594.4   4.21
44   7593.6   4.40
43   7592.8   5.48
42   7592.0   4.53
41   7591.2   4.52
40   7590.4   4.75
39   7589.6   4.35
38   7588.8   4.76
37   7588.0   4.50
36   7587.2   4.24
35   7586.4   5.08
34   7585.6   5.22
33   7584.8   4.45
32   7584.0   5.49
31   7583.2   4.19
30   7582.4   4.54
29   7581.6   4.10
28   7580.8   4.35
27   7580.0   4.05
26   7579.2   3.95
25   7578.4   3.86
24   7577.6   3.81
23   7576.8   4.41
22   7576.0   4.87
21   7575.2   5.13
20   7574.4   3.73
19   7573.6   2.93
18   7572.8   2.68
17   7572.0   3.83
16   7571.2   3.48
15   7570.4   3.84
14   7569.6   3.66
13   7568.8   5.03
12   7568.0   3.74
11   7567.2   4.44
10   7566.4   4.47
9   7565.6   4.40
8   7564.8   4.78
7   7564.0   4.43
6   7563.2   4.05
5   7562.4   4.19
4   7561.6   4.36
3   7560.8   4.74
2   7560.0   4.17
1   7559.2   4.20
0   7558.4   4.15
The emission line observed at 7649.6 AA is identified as H-alpha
